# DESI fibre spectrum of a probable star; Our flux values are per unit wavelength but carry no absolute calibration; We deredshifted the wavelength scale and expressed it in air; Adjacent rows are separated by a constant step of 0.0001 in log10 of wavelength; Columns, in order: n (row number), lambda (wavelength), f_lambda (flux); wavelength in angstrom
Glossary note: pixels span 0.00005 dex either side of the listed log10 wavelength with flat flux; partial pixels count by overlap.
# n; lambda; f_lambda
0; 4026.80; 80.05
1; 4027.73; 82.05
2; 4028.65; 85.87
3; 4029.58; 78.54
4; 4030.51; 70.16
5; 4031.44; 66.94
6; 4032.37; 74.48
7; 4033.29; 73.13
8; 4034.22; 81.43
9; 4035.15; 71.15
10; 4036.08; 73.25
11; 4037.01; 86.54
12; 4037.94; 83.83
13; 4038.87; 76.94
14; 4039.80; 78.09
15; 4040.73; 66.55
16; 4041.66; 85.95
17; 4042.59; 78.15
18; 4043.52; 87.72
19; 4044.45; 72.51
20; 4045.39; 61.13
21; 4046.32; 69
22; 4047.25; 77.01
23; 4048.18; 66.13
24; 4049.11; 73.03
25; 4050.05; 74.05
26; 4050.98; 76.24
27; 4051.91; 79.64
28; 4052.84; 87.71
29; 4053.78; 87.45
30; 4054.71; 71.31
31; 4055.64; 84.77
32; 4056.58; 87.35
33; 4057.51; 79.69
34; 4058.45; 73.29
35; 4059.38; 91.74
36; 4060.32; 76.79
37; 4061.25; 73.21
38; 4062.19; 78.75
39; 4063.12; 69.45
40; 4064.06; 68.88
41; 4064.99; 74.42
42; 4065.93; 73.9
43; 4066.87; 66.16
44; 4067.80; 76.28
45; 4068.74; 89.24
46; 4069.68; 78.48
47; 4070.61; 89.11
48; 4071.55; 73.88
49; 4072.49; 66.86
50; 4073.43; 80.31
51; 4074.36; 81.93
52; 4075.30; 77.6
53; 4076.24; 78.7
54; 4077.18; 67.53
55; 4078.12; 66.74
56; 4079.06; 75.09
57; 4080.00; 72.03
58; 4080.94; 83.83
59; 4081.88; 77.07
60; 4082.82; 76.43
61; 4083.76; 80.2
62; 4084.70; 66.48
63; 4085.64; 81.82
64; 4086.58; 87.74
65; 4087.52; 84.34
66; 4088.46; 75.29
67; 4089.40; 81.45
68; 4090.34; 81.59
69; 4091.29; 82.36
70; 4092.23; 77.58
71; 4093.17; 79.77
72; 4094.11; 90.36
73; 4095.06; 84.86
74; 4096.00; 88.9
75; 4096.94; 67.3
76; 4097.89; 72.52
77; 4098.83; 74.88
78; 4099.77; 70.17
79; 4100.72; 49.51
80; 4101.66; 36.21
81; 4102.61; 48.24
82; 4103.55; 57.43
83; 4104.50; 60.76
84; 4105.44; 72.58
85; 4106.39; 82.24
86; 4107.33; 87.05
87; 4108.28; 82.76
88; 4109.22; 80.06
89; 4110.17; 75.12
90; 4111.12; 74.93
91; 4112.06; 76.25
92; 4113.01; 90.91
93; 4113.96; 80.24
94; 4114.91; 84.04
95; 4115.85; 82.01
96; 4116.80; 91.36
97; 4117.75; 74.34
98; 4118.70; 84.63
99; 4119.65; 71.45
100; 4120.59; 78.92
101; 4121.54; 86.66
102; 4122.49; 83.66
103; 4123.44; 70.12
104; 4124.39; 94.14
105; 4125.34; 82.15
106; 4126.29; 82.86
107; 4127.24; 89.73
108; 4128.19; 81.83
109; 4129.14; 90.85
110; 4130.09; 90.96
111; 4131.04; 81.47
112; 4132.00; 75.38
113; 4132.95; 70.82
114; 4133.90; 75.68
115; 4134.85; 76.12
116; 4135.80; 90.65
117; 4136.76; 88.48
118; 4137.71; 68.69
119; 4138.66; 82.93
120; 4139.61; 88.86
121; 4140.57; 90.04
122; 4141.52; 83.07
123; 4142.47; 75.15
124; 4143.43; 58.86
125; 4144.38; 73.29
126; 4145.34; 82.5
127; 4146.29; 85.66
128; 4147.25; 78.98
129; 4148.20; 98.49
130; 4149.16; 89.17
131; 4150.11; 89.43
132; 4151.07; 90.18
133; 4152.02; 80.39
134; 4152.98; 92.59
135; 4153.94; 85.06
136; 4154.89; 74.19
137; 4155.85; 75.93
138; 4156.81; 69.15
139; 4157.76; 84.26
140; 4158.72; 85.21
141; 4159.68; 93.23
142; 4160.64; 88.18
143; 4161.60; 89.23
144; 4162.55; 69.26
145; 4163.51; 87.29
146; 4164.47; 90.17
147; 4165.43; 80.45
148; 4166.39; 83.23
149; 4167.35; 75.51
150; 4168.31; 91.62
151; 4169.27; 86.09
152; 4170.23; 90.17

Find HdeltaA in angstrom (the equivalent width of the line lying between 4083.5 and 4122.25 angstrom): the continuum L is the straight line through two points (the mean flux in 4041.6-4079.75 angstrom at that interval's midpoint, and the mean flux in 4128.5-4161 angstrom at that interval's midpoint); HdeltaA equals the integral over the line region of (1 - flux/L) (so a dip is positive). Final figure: 1.5 angstrom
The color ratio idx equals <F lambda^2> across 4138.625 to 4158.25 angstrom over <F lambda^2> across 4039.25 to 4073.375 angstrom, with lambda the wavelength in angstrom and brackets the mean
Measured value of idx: 1.12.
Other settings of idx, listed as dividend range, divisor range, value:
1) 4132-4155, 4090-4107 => 1.18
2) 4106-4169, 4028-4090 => 1.11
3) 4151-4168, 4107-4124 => 1.05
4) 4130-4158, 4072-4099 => 1.07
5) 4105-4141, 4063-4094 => 1.08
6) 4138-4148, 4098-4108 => 1.27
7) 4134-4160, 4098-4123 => 1.13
